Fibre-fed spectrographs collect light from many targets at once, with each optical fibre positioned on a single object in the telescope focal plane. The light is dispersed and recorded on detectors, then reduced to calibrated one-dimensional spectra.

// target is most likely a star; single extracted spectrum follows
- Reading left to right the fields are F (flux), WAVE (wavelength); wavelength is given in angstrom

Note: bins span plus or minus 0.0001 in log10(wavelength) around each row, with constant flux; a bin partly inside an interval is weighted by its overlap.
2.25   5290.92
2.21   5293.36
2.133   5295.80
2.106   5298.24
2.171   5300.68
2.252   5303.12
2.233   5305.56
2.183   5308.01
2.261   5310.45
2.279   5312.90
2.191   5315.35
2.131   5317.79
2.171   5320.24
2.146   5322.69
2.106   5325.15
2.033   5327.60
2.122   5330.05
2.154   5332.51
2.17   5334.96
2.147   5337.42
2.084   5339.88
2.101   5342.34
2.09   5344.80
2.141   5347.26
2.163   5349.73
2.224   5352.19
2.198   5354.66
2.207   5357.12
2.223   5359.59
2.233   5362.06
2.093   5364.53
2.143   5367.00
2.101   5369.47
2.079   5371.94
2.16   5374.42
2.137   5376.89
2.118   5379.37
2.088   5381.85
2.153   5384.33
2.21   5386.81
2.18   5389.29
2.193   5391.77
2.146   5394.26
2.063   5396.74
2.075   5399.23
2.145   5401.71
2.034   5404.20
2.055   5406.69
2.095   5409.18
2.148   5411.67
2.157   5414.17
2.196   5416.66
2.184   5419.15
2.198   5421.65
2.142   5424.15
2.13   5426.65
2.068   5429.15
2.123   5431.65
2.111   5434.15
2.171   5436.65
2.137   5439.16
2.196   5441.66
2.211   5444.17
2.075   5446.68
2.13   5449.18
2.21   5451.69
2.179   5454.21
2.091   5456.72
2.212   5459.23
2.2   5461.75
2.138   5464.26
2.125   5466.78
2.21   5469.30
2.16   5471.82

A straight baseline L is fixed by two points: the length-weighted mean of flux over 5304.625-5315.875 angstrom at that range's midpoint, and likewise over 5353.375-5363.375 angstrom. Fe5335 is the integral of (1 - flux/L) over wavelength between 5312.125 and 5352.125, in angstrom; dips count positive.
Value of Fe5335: 1.49 angstrom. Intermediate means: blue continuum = 2.23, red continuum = 2.21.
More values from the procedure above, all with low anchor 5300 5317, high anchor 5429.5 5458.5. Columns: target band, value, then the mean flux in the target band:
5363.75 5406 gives 1.1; 2.12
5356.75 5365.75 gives 0.0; 2.19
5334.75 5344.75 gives 0.4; 2.12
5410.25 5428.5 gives 0.0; 2.16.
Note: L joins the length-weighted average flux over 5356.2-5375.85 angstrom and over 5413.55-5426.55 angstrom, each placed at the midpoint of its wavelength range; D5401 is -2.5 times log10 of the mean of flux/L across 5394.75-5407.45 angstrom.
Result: 0.04 mag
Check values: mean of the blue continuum 2.15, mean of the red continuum 2.17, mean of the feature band 2.08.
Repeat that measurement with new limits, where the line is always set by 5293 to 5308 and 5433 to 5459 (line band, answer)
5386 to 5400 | 0.010 mag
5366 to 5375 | 0.026 mag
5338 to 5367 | 0.007 mag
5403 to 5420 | 0.019 mag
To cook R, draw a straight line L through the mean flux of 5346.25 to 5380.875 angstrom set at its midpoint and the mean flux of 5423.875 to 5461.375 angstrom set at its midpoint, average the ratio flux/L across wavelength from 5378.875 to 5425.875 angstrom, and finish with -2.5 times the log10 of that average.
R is 0.01 mag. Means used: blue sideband 2.16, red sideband 2.15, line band 2.14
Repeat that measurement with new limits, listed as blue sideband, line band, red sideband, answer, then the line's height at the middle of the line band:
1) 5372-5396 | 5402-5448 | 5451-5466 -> 0.01 mag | 2.16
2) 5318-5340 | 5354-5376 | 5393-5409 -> -0.03 mag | 2.11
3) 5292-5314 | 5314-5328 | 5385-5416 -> 0.03 mag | 2.19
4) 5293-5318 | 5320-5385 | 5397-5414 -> 0.00 mag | 2.15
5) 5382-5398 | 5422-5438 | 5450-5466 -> 0.02 mag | 2.16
